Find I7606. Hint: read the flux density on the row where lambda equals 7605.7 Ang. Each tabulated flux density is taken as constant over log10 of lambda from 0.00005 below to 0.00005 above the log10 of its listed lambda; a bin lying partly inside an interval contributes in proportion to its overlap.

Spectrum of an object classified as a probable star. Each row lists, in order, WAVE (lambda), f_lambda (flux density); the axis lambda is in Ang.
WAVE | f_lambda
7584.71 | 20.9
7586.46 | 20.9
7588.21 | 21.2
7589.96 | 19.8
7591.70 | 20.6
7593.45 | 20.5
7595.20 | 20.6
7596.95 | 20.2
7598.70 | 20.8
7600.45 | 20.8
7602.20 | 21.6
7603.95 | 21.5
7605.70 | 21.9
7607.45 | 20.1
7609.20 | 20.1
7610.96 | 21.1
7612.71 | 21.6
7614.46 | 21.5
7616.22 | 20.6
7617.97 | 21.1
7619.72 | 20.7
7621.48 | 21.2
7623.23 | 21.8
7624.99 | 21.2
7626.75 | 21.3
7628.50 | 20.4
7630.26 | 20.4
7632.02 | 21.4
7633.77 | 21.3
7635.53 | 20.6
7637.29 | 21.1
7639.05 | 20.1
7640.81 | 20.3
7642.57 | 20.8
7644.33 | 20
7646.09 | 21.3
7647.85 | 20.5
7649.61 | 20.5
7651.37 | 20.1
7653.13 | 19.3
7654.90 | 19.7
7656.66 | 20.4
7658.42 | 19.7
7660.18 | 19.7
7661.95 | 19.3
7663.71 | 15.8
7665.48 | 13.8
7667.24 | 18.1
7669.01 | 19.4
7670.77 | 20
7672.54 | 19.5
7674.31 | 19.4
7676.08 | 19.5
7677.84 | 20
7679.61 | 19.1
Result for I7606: 21.9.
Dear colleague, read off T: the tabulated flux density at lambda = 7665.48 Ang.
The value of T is 13.8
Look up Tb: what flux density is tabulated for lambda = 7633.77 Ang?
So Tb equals 21.3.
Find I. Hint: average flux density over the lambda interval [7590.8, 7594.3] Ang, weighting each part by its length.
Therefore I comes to 20.6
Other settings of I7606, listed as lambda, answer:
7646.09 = 21.3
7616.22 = 20.6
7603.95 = 21.5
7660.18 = 19.7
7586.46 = 20.9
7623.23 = 21.8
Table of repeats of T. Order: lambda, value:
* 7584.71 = 20.9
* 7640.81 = 20.3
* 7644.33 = 20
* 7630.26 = 20.4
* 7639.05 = 20.1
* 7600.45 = 20.8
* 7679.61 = 19.1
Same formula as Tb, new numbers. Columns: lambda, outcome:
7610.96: 21.1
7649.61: 20.5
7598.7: 20.8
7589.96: 19.8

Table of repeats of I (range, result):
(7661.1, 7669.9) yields 17.3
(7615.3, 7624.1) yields 21.1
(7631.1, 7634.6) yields 21.4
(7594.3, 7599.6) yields 20.5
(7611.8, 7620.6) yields 21.1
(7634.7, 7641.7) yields 20.5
